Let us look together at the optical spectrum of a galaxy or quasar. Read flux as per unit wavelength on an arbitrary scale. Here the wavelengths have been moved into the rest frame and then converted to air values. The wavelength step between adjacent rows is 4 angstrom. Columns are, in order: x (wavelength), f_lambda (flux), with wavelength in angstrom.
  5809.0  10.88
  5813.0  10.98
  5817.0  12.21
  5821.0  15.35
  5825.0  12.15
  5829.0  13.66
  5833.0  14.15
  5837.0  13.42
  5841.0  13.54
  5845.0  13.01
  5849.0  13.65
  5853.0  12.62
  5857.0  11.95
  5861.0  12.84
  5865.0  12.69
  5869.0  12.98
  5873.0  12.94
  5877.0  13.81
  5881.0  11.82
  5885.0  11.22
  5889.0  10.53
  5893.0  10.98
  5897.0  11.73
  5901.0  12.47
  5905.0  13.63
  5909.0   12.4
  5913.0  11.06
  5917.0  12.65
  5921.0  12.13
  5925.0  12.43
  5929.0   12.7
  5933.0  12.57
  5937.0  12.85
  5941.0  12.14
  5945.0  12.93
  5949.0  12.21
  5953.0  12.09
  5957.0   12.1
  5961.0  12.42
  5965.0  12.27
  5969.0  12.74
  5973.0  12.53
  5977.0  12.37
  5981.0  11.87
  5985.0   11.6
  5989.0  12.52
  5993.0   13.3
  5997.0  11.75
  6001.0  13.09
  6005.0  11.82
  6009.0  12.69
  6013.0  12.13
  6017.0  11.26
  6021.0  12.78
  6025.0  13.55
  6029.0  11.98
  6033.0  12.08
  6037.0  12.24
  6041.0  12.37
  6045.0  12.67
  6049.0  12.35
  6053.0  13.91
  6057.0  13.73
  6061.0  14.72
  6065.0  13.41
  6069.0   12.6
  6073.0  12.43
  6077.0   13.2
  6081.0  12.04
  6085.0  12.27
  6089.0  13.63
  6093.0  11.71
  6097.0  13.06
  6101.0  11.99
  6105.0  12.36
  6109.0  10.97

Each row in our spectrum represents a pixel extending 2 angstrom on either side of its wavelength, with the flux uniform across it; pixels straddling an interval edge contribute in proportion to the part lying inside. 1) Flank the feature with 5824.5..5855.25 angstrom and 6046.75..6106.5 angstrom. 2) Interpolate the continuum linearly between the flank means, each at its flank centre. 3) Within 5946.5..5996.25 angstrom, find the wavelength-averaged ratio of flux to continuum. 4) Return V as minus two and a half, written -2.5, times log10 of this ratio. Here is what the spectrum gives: 0.06 mag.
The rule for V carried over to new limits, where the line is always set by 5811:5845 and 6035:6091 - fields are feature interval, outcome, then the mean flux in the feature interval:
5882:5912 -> 0.11 mag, 11.8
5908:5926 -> 0.09 mag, 12.1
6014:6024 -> 0.07 mag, 12.2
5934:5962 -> 0.06 mag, 12.4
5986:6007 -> 0.05 mag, 12.5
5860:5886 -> 0.04 mag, 12.7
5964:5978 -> 0.05 mag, 12.5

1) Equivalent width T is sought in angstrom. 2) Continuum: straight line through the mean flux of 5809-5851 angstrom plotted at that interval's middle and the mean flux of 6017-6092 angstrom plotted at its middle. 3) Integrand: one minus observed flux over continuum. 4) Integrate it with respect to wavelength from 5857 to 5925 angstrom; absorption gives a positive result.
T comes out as 4.1 angstrom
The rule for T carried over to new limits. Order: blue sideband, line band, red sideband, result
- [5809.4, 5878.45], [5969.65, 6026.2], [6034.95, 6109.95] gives 2.0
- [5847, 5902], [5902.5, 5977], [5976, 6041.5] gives -0.8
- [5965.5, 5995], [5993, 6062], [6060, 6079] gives 1.0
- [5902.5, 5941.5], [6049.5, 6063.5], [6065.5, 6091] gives -1.3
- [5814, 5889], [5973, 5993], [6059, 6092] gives 1.1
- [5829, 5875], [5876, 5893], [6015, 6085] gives 1.8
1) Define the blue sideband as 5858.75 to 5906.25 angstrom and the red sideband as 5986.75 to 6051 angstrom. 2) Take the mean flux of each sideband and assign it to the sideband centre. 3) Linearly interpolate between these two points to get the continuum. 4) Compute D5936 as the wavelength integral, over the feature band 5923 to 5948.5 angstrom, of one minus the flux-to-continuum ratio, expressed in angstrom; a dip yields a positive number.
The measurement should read -0.52 angstrom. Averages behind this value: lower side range 12.3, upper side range 12.4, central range 12.6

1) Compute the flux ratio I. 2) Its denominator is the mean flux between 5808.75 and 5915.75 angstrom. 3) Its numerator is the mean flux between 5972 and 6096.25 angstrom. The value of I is 1.00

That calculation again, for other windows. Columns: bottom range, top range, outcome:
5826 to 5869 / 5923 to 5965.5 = 0.95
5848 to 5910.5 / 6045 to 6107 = 1.04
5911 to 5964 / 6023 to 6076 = 1.05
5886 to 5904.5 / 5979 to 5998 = 1.05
